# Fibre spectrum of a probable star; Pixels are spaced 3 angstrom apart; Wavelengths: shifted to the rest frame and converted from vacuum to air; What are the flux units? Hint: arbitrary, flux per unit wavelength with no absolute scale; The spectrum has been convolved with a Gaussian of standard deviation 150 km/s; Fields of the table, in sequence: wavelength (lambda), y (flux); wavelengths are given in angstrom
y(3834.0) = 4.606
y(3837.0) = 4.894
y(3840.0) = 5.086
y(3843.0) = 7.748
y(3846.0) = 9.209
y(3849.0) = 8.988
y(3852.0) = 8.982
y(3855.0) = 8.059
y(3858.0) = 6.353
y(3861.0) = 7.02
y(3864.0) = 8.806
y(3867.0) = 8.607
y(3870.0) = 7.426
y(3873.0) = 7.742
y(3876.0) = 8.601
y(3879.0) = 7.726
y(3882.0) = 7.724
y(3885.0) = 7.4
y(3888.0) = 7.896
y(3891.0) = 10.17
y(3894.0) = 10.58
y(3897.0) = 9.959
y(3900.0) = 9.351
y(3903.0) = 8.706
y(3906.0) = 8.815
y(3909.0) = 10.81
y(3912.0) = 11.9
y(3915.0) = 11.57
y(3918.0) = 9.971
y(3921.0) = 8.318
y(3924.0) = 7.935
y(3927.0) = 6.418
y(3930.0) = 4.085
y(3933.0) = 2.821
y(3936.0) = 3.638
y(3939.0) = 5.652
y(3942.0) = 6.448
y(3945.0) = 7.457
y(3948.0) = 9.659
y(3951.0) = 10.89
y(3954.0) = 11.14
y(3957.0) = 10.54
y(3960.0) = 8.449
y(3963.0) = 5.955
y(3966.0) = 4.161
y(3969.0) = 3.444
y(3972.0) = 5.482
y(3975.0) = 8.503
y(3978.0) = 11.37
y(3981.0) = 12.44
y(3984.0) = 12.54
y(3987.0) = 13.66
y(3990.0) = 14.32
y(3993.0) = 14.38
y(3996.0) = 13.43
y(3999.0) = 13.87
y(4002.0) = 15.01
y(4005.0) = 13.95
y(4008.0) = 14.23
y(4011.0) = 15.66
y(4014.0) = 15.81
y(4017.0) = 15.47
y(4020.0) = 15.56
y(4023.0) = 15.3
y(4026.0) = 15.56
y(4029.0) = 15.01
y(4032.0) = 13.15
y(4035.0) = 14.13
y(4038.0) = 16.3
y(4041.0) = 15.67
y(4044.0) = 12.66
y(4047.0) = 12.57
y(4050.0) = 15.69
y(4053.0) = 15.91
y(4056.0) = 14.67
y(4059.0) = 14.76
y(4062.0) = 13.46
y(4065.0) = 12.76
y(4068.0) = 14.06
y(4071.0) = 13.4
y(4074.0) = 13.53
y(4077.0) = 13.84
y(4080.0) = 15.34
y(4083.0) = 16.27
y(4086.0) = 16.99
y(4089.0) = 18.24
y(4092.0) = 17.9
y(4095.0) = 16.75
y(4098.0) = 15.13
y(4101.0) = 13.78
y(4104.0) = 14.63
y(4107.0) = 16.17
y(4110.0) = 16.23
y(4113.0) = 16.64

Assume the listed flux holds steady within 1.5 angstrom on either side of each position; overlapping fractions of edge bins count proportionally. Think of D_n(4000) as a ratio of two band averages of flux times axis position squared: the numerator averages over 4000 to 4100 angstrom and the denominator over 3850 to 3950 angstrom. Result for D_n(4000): 2.00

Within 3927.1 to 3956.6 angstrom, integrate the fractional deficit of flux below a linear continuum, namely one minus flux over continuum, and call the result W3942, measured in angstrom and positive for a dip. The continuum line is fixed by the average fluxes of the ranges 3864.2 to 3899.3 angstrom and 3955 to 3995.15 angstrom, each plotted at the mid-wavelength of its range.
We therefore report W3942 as 7.5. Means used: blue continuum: 8.56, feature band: 6.98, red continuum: 9.71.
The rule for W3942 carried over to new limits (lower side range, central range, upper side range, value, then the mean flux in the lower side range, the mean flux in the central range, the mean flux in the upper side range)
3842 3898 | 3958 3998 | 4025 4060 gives 8.1 angstrom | 8.36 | 9.92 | 14.7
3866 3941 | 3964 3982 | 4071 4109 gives 5.9 angstrom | 8.14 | 7.39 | 15.6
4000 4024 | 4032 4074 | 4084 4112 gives 3.7 angstrom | 15.1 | 14.2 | 16.2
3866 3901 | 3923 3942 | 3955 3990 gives 8.0 angstrom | 8.59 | 5.12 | 9.05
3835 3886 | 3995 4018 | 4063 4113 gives -3.8 angstrom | 7.64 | 14.7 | 15.3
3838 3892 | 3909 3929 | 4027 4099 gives 0.9 angstrom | 7.93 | 9.33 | 14.9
